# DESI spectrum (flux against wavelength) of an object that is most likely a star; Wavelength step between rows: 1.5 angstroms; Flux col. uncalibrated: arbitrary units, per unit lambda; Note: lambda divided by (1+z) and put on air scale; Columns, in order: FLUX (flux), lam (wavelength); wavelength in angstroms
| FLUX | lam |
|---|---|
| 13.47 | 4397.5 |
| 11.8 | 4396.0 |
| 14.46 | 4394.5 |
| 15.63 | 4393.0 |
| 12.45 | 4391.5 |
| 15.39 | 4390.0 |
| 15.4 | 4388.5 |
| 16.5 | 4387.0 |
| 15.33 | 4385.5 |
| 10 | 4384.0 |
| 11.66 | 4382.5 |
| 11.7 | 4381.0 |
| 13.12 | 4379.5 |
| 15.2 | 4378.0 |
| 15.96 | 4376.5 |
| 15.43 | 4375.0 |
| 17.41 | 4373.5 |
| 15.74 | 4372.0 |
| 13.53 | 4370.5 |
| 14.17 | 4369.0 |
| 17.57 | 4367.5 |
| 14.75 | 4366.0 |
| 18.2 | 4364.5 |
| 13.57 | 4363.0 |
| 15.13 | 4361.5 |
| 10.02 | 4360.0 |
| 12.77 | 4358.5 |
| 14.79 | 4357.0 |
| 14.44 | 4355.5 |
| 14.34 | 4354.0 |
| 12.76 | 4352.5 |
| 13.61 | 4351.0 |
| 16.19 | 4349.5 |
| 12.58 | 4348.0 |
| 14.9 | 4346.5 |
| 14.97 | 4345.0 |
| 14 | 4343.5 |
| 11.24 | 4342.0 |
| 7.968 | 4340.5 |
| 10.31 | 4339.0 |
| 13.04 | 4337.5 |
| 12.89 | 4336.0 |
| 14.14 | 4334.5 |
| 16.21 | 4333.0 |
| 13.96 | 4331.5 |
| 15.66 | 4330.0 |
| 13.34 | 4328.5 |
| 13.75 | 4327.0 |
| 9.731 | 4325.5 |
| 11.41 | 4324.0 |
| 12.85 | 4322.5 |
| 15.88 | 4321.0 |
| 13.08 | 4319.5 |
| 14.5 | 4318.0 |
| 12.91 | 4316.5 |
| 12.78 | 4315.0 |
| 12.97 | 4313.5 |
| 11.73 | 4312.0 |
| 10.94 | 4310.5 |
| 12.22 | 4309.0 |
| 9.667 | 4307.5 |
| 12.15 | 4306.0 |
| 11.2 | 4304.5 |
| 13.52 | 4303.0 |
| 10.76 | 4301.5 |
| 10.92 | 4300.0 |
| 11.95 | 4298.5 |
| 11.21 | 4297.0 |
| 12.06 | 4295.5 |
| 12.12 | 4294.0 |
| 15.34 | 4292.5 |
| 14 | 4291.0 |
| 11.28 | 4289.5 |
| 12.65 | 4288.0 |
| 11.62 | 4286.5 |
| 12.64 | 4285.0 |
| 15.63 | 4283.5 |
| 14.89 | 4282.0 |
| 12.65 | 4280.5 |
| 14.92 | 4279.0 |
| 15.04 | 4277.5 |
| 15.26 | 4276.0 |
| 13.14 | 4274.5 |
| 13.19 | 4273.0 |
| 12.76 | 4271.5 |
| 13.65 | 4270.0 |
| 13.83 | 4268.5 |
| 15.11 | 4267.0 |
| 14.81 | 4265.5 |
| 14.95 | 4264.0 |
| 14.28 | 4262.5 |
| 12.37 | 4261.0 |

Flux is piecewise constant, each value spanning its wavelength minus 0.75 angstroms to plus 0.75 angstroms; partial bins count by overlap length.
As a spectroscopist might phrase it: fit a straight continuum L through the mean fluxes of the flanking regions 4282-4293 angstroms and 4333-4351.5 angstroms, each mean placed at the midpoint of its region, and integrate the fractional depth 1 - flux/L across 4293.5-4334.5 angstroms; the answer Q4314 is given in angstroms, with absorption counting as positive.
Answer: 2.0 angstroms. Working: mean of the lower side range 13.4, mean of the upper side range 13.1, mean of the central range 12.6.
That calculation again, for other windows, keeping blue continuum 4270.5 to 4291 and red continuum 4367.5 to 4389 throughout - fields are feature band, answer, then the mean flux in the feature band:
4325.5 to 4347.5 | 1.38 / 13.2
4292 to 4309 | 2.30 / 11.9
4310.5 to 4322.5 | 0.57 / 13.2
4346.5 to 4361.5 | 0.61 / 13.7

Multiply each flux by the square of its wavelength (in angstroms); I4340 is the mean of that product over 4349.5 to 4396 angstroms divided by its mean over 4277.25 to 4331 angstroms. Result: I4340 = 1.2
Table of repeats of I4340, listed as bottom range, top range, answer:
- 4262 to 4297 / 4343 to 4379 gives 1.11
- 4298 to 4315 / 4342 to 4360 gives 1.21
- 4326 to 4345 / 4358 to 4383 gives 1.13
